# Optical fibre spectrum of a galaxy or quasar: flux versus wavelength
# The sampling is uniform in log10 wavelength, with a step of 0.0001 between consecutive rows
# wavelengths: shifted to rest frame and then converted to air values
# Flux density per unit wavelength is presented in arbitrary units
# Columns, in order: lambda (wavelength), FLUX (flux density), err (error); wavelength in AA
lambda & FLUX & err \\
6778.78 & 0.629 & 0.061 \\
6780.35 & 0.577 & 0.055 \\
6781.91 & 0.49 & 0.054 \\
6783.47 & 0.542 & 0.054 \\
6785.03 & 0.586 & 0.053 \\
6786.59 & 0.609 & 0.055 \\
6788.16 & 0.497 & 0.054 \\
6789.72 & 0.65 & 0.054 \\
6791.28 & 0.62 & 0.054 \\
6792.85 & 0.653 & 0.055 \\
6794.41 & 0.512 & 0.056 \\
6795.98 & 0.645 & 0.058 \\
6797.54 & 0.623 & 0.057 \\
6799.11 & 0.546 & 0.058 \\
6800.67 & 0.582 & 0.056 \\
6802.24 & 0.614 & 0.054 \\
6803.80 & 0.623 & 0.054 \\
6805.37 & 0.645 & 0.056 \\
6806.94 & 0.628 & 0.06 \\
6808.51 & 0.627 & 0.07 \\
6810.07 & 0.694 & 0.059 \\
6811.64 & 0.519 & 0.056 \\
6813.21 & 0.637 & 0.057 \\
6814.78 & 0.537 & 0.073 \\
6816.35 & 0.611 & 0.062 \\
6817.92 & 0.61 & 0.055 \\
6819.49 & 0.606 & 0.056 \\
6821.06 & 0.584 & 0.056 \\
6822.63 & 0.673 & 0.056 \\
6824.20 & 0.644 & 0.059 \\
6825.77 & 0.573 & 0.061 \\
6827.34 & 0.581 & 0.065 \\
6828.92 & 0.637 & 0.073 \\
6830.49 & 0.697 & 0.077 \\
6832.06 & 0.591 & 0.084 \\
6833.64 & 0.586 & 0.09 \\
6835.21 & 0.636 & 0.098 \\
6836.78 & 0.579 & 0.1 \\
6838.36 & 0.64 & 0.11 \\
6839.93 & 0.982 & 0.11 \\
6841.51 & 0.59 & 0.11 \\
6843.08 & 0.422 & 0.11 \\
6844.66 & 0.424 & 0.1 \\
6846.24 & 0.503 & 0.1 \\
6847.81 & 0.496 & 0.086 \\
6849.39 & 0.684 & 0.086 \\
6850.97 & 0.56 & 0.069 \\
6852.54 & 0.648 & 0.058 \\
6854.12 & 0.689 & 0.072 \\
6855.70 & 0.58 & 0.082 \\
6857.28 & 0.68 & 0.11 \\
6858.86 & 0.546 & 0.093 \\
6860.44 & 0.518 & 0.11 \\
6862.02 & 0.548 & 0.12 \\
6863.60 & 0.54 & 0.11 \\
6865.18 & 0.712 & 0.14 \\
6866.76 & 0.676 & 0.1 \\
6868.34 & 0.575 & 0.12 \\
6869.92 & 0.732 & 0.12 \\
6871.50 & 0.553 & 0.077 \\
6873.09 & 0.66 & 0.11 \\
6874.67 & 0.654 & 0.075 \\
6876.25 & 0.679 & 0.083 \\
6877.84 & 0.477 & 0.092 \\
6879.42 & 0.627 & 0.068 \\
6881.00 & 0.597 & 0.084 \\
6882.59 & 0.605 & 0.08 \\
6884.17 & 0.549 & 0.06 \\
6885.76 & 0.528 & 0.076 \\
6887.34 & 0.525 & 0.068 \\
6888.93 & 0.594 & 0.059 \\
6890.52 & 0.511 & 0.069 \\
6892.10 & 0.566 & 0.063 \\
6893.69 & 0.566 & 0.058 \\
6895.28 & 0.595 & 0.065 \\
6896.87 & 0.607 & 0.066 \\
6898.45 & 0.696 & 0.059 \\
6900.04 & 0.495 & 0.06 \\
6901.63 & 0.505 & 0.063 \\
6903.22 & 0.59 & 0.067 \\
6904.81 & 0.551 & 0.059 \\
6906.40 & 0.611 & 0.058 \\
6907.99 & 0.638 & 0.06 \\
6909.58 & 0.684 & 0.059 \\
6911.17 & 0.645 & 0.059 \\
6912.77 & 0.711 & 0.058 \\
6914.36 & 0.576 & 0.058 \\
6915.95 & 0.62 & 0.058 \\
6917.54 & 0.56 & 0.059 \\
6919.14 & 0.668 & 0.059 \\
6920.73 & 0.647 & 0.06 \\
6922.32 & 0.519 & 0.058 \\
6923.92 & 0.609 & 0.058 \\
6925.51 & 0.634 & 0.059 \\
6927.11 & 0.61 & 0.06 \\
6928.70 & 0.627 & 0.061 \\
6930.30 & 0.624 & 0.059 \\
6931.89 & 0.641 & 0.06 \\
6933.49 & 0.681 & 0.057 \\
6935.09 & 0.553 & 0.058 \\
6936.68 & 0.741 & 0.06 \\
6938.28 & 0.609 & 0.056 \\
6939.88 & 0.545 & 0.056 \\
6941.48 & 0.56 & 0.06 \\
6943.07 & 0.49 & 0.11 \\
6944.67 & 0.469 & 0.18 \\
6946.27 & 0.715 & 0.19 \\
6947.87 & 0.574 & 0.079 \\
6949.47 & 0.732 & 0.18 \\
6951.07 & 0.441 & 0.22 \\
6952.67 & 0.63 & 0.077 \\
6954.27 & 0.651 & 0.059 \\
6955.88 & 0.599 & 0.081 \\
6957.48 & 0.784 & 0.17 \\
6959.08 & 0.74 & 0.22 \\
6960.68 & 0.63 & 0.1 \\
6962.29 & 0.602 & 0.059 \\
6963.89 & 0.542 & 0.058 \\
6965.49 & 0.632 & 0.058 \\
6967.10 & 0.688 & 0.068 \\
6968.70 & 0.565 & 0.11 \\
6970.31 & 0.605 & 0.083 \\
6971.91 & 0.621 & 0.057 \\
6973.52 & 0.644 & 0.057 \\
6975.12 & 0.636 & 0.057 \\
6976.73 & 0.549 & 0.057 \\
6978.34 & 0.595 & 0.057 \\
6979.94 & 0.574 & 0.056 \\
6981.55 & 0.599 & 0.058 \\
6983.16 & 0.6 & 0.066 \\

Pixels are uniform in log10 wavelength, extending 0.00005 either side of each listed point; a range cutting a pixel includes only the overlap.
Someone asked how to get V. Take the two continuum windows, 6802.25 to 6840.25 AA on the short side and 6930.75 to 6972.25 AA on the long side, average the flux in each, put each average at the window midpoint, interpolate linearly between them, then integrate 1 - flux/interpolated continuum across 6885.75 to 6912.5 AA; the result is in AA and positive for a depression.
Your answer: 1.5 AA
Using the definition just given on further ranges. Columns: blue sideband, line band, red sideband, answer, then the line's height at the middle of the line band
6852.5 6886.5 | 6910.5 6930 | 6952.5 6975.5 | 0.2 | 0.624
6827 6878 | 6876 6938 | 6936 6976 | 1.3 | 0.614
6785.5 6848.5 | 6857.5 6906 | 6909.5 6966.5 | 1.9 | 0.611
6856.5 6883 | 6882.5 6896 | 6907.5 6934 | 1.3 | 0.617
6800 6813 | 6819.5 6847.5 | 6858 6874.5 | 0.3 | 0.613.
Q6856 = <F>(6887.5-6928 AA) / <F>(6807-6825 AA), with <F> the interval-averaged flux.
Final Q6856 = 1.0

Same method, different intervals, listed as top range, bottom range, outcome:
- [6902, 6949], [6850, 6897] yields 1.02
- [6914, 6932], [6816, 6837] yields 0.99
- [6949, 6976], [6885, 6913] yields 1.07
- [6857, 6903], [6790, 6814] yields 0.96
